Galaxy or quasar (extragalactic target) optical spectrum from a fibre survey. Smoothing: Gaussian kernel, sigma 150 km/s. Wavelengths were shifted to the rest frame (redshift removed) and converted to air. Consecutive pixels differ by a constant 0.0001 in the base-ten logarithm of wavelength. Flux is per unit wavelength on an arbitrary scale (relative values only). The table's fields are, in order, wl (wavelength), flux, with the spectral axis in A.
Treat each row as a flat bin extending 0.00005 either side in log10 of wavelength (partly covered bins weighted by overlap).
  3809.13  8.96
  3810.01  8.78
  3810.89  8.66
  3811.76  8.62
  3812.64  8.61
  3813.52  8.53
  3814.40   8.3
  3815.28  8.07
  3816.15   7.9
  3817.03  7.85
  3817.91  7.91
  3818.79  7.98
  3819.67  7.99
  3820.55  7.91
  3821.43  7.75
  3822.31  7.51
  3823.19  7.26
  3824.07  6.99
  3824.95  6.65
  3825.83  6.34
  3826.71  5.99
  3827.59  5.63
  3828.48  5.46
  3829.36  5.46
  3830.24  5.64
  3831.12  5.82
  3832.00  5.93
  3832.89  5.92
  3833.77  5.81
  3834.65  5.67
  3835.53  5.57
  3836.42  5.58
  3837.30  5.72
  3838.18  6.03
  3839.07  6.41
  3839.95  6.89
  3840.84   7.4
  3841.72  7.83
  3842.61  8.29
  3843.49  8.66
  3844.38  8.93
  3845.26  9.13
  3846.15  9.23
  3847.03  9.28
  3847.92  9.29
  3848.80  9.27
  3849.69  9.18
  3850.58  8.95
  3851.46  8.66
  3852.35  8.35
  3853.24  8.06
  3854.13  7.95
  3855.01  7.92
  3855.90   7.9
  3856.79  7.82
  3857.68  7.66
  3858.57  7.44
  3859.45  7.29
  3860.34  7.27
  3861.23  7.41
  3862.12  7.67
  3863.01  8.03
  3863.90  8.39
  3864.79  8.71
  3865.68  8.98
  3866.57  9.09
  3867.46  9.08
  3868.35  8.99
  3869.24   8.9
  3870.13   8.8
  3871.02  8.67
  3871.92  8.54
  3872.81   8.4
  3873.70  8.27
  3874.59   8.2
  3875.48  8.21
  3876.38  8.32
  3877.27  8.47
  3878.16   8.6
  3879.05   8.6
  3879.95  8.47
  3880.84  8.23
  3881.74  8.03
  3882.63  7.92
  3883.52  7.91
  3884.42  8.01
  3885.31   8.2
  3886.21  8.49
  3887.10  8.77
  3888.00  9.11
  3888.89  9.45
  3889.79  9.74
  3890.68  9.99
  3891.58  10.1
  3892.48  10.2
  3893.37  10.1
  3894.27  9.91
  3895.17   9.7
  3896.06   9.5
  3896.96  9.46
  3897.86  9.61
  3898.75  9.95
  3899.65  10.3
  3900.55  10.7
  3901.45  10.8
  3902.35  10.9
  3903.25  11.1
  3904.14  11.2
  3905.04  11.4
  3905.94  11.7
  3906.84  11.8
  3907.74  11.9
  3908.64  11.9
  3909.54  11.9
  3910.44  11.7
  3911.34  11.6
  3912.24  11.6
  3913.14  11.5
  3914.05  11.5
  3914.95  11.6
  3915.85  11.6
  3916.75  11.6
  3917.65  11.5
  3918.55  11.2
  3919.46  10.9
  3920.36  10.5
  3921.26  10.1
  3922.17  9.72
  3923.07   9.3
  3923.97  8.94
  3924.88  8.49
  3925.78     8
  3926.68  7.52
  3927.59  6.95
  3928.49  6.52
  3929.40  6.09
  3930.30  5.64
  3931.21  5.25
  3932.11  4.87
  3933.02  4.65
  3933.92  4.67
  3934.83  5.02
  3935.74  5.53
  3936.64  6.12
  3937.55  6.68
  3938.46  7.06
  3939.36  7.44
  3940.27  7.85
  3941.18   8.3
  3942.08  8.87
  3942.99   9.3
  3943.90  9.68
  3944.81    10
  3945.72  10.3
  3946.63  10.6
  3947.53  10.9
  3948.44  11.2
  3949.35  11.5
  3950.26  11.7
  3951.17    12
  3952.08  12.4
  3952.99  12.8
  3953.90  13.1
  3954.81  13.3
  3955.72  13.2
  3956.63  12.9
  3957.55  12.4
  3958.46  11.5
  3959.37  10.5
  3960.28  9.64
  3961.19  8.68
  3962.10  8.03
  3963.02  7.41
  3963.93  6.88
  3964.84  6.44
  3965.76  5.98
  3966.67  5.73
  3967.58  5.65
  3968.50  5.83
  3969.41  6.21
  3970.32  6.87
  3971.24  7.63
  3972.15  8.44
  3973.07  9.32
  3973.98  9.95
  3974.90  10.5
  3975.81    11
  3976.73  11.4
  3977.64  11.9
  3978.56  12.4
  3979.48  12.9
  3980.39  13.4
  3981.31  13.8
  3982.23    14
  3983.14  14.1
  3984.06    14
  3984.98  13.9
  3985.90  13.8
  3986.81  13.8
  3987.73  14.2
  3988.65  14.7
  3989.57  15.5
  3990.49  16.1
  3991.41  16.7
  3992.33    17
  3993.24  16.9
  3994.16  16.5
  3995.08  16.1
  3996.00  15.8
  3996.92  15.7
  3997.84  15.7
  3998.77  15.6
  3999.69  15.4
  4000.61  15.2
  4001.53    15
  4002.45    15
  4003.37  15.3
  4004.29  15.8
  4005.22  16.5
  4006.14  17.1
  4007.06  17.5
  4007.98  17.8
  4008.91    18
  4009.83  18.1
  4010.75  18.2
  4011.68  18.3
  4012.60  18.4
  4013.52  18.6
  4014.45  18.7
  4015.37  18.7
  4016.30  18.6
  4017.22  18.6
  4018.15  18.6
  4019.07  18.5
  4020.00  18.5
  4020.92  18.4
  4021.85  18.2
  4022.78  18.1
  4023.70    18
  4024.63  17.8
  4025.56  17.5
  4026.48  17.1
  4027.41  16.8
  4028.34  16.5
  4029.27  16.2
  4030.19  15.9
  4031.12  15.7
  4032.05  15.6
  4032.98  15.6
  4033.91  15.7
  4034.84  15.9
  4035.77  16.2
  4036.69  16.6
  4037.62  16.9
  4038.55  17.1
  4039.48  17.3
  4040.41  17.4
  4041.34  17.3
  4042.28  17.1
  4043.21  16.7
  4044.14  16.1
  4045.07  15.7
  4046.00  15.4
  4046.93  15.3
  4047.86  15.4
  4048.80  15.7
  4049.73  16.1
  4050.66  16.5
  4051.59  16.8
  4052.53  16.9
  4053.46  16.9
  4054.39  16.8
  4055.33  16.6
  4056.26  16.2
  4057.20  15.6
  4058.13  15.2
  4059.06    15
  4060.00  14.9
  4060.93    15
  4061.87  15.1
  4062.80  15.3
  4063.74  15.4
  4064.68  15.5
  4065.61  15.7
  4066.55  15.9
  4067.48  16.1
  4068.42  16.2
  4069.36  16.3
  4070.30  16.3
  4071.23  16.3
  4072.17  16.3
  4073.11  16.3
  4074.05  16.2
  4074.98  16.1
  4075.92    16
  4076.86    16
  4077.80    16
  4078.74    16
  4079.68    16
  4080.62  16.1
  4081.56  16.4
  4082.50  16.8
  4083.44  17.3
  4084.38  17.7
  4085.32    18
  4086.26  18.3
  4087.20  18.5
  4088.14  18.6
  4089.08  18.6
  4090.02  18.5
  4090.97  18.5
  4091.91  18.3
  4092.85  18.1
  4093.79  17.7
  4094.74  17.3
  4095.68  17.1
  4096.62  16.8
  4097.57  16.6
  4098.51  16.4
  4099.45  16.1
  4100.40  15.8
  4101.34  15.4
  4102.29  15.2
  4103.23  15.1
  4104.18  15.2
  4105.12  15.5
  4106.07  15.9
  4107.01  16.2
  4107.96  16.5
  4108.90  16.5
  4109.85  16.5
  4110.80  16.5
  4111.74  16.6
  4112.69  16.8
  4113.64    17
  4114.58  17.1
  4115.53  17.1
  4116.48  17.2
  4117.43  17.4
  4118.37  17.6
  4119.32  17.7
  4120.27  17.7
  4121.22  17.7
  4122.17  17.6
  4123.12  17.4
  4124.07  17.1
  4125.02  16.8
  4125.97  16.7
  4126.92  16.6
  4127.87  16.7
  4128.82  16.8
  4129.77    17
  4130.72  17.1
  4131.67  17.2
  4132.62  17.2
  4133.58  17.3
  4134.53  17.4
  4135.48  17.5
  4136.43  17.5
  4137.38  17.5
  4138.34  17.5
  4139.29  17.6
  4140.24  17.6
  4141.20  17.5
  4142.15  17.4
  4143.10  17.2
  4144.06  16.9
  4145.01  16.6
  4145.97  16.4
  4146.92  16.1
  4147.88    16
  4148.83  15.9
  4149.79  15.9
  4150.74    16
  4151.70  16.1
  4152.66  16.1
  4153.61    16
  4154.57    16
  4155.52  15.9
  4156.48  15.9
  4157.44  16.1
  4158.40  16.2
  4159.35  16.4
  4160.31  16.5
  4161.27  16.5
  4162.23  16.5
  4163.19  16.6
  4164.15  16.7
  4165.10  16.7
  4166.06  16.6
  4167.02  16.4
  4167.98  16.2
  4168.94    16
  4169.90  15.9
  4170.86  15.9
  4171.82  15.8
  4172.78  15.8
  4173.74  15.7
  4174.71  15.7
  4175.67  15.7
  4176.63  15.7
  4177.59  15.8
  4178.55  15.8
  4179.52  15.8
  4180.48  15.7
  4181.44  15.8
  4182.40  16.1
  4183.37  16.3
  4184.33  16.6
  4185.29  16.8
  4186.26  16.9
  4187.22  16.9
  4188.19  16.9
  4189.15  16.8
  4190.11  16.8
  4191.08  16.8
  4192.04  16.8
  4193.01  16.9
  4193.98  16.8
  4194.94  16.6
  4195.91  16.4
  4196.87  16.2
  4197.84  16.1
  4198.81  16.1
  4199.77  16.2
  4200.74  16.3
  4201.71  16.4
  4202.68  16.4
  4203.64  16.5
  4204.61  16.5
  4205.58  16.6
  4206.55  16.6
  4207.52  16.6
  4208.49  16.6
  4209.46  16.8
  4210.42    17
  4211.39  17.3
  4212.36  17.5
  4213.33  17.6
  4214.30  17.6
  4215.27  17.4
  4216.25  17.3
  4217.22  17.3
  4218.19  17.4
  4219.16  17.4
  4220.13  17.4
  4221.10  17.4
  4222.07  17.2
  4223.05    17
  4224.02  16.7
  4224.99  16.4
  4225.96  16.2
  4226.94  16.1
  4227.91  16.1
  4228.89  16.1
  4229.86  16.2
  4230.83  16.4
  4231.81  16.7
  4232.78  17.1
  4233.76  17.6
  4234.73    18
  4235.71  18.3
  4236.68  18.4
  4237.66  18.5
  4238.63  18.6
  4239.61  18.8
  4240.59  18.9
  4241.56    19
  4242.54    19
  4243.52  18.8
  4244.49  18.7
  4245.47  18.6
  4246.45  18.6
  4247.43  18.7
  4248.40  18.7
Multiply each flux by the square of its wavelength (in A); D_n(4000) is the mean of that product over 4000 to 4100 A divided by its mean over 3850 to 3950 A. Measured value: 2.01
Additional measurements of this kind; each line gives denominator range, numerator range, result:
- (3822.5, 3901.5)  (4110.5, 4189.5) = 2.36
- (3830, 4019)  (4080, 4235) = 1.78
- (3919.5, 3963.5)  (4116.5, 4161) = 2.05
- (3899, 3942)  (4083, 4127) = 2.03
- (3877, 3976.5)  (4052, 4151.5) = 1.95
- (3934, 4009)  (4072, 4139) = 1.54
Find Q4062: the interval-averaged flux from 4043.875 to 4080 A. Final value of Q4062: 15.9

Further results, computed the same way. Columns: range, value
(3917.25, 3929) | 9.17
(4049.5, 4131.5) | 16.6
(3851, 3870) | 8.18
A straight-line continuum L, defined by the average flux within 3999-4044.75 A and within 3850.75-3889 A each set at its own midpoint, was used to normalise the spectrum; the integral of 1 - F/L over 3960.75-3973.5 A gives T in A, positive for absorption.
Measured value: 6.3 A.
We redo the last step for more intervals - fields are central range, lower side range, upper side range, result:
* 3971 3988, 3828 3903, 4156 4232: -1.5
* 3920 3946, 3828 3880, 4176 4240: 6.0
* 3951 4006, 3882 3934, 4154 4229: -4.7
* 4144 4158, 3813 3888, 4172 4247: -0.6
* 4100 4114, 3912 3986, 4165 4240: -2.0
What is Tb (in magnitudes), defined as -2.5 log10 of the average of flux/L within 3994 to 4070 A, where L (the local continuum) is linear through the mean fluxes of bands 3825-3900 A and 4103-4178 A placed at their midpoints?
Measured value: -0.25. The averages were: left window 8.1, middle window 16.6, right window 16.6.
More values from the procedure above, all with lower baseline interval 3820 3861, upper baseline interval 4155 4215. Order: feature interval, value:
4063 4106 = -0.21 mag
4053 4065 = -0.19 mag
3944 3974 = 0.08 mag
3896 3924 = -0.20 mag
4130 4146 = -0.14 mag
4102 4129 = -0.15 mag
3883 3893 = -0.06 mag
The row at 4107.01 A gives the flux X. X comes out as 16.2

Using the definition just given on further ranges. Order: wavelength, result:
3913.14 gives 11.5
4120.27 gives 17.7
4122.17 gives 17.6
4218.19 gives 17.4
